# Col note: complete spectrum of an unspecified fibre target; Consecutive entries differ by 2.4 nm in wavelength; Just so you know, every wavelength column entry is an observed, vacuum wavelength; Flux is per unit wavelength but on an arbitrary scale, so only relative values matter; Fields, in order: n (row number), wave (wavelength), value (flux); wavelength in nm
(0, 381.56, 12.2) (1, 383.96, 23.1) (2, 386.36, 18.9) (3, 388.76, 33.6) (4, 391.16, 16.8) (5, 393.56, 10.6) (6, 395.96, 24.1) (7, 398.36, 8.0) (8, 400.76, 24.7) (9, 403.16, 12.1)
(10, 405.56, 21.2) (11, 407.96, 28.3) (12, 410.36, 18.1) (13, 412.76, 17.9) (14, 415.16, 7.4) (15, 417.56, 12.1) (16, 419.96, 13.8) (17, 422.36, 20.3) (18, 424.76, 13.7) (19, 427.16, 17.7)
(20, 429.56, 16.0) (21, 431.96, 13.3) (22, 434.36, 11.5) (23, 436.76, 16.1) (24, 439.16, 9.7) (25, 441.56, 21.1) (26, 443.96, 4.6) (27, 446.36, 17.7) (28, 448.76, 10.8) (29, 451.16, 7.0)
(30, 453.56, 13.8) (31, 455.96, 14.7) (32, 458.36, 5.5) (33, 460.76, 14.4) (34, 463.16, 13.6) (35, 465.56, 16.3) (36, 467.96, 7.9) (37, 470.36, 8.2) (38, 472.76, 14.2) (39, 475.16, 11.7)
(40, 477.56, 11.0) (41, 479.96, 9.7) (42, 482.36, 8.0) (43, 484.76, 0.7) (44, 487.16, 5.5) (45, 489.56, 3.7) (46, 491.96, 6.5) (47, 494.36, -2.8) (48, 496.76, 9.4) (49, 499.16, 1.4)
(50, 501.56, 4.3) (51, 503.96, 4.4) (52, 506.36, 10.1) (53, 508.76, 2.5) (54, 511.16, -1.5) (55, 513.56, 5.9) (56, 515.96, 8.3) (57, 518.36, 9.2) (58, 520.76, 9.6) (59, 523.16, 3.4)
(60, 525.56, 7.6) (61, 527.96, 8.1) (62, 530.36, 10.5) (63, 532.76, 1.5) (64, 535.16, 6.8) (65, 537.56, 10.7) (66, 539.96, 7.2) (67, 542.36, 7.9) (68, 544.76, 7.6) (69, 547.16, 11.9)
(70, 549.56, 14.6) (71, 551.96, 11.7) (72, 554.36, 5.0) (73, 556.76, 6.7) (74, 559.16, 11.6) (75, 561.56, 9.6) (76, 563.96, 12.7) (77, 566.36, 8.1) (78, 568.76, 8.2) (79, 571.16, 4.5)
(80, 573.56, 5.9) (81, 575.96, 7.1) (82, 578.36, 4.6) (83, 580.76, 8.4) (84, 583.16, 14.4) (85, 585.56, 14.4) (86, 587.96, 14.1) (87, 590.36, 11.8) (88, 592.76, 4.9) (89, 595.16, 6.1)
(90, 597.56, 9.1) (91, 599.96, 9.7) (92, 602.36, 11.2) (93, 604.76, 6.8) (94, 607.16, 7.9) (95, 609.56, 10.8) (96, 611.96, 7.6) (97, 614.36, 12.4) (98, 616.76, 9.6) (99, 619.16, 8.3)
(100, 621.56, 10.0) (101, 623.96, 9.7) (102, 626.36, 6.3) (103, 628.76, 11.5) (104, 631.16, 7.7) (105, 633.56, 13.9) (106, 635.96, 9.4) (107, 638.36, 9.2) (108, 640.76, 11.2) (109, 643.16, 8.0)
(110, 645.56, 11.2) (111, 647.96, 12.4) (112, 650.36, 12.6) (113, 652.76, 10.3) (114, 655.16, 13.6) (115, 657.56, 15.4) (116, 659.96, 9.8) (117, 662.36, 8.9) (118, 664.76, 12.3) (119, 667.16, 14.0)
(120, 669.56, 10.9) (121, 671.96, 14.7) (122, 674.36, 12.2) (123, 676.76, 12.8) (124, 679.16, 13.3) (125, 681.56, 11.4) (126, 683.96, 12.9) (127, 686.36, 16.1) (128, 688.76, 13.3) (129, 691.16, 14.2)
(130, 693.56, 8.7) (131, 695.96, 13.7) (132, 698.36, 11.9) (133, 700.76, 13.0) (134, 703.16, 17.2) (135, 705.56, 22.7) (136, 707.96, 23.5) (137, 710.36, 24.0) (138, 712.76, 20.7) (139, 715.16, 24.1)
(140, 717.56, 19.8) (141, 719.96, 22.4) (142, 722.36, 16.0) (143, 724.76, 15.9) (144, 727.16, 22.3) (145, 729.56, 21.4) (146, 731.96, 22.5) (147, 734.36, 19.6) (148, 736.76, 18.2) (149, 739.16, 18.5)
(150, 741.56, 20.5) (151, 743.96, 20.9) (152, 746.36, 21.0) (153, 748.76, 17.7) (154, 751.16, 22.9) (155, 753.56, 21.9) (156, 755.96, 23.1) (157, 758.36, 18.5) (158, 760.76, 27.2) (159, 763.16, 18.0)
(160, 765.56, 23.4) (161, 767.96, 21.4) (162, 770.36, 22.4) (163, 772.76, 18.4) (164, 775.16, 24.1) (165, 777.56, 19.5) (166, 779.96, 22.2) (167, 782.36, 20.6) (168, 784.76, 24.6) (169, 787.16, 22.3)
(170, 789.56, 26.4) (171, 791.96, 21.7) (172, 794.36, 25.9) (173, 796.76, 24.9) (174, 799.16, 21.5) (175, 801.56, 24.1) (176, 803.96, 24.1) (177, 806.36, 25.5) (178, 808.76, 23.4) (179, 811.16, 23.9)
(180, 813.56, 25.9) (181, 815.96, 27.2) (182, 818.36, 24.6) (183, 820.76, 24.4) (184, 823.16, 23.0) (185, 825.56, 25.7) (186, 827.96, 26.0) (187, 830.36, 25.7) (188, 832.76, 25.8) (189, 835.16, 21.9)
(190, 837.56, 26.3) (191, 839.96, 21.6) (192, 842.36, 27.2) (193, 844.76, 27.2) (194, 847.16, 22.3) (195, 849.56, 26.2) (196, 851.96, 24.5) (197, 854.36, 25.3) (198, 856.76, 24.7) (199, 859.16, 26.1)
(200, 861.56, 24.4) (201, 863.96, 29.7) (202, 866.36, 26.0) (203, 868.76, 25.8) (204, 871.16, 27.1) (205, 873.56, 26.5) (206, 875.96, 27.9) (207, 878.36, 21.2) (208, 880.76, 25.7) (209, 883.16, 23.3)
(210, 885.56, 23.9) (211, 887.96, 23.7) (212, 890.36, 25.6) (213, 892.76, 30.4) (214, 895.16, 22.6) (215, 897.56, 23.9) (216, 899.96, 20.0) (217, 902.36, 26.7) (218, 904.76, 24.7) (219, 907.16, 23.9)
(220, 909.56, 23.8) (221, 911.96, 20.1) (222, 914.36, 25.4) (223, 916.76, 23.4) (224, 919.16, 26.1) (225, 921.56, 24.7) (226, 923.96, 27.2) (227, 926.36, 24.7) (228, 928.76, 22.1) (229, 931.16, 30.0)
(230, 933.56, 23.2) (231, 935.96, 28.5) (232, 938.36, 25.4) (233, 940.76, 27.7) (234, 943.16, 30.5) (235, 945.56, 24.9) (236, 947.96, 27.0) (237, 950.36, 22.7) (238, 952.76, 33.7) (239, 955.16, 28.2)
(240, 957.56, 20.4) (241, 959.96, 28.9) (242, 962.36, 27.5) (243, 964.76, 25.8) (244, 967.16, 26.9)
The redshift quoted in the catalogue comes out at 0.76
